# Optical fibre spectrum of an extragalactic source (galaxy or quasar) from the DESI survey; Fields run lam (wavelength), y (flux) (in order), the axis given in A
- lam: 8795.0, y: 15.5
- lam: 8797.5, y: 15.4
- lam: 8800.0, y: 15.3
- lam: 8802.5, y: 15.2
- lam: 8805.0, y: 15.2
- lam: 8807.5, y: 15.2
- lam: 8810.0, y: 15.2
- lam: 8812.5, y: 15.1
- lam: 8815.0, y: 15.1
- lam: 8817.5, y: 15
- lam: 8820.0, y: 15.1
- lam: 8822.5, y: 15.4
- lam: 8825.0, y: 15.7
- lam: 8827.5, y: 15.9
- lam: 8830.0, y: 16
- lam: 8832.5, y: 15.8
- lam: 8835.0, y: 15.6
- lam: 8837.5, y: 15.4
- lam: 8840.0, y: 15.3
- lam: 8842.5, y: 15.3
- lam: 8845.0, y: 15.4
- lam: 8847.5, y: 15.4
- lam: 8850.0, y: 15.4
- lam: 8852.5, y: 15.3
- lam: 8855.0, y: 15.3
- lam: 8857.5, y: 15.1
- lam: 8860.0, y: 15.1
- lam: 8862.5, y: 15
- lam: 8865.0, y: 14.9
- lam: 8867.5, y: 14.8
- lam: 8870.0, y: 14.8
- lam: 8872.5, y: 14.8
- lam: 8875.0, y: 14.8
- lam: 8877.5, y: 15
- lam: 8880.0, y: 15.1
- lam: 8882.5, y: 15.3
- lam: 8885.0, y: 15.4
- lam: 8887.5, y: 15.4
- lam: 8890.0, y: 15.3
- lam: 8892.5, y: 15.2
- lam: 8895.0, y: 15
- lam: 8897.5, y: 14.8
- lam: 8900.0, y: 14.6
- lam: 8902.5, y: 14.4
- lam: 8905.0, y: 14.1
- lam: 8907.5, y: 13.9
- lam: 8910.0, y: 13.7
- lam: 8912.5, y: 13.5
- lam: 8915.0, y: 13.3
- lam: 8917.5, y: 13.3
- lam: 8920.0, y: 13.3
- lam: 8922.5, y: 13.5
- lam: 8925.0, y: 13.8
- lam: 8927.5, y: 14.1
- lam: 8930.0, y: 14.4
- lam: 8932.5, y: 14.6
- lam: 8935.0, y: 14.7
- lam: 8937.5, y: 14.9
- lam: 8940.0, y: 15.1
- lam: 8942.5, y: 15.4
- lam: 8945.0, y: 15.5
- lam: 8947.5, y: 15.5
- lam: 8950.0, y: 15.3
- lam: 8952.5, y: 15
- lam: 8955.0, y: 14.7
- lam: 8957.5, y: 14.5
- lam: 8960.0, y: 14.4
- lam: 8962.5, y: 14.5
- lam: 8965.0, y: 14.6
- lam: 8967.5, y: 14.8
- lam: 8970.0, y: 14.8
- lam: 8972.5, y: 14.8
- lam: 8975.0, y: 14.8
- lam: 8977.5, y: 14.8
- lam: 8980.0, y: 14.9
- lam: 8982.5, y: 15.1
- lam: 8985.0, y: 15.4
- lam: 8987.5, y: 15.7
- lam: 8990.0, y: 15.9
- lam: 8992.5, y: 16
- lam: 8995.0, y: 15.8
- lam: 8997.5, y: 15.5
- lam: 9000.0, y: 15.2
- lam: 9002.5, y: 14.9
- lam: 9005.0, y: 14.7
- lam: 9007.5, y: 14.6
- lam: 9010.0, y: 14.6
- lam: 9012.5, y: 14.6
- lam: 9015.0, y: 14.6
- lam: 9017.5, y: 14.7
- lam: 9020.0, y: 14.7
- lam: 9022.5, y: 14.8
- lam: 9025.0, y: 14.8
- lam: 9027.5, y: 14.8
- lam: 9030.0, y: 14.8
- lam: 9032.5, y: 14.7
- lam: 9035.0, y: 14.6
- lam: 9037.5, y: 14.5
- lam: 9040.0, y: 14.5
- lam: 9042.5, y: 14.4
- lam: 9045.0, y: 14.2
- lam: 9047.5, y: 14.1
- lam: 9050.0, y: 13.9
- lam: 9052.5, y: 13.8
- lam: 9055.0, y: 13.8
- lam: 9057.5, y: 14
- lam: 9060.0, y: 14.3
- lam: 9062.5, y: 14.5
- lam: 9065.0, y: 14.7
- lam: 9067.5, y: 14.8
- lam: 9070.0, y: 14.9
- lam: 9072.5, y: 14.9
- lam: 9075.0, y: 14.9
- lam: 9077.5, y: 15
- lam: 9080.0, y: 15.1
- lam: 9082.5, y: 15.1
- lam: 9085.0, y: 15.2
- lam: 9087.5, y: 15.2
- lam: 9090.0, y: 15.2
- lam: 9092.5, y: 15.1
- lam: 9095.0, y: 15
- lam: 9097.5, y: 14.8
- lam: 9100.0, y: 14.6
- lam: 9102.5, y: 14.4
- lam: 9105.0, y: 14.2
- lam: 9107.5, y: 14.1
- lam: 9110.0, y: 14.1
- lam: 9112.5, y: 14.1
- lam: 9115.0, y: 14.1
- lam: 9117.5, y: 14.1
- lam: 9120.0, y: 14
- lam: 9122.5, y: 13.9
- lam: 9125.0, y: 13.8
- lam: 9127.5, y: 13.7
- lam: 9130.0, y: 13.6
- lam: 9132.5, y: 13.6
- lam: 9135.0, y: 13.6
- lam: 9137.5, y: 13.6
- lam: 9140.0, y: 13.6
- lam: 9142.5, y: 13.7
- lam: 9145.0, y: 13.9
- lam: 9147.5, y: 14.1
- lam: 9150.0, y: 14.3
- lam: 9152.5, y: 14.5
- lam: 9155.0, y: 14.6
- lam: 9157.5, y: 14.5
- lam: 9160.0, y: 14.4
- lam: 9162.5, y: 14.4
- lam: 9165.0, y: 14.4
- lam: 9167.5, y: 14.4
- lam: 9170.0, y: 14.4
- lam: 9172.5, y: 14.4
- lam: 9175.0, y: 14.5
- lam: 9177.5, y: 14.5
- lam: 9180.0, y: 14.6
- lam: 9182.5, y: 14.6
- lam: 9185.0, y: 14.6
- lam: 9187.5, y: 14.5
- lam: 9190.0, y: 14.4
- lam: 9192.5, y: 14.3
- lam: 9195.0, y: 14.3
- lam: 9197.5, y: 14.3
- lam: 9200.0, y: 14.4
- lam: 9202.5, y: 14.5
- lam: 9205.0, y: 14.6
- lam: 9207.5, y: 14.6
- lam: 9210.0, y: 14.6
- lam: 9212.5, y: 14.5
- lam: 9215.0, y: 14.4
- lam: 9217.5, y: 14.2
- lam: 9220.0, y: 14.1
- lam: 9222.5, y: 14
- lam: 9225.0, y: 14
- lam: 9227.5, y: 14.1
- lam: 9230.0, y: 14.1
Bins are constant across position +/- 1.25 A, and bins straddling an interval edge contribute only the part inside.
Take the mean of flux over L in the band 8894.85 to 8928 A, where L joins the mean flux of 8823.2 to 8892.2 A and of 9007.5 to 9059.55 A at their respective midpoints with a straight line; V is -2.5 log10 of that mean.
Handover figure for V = 0.08 mag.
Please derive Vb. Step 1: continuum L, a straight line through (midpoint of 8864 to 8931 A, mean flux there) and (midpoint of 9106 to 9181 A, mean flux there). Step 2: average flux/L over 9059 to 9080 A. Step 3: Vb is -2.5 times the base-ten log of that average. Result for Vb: -0.04 mag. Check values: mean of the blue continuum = 14.5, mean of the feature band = 14.8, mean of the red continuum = 14.1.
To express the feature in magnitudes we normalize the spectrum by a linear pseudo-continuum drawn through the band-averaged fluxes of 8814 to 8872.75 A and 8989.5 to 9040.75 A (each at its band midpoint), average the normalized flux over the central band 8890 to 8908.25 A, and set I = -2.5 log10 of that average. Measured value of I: 0.04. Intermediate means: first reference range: 15.3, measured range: 14.6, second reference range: 14.9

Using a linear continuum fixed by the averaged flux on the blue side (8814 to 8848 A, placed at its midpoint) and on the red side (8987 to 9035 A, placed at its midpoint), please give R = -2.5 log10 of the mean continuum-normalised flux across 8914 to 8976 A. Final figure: 0.045 mag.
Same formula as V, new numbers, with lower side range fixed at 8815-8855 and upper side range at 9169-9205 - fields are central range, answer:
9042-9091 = 0.01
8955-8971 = 0.04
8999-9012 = 0.01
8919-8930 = 0.11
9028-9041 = 0.02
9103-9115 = 0.04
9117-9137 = 0.07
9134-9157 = 0.04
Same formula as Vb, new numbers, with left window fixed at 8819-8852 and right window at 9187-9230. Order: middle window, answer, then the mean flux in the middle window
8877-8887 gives 0.01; 15.2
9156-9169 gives 0.00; 14.4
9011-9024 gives 0.02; 14.7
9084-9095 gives -0.03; 15.2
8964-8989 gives 0.01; 15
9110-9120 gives 0.04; 14.1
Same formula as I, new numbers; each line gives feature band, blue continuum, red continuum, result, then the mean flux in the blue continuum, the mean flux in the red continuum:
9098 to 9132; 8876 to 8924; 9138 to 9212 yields 0.025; 14.4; 14.4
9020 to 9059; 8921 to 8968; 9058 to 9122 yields 0.020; 14.7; 14.6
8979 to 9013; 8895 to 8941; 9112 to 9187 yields -0.080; 14.1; 14.2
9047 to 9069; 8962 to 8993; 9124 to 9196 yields 0.035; 15.1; 14.2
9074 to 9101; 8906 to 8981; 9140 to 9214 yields -0.044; 14.5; 14.4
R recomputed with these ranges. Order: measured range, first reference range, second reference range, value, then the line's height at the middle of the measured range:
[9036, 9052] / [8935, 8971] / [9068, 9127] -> 0.03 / 14.7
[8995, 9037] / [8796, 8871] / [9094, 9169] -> -0.02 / 14.6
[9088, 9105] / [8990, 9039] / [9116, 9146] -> -0.05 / 14.1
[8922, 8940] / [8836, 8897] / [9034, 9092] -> 0.04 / 15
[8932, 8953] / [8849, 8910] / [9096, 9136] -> -0.03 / 14.7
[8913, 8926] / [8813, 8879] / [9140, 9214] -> 0.12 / 15.1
